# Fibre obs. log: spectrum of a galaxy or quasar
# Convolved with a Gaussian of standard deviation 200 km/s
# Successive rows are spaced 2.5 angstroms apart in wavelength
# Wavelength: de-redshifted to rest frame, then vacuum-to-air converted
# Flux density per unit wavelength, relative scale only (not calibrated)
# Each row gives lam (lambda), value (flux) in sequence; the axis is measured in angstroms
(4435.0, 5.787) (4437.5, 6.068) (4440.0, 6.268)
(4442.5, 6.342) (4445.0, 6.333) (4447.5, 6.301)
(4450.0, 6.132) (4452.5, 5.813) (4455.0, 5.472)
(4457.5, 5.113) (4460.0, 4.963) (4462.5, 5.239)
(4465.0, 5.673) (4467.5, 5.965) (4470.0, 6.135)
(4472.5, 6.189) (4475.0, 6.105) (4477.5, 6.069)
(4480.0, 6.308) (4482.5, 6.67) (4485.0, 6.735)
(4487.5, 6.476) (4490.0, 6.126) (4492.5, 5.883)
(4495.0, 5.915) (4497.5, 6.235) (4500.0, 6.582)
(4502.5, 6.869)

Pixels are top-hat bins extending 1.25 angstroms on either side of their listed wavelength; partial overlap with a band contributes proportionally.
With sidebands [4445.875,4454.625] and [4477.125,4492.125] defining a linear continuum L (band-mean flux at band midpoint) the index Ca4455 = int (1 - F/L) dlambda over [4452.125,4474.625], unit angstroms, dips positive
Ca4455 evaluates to 2.0 angstroms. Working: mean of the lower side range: 6.03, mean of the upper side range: 6.39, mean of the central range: 5.63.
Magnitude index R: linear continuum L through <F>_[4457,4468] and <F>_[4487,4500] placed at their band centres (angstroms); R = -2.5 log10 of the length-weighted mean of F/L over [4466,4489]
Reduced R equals -0.097 mag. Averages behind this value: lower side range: 5.37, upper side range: 6.15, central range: 6.29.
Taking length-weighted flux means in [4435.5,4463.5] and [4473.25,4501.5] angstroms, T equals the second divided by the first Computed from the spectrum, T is 1.08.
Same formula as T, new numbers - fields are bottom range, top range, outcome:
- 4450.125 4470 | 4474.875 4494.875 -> 1.13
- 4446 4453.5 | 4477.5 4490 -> 1.06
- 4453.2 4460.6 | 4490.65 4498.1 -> 1.14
